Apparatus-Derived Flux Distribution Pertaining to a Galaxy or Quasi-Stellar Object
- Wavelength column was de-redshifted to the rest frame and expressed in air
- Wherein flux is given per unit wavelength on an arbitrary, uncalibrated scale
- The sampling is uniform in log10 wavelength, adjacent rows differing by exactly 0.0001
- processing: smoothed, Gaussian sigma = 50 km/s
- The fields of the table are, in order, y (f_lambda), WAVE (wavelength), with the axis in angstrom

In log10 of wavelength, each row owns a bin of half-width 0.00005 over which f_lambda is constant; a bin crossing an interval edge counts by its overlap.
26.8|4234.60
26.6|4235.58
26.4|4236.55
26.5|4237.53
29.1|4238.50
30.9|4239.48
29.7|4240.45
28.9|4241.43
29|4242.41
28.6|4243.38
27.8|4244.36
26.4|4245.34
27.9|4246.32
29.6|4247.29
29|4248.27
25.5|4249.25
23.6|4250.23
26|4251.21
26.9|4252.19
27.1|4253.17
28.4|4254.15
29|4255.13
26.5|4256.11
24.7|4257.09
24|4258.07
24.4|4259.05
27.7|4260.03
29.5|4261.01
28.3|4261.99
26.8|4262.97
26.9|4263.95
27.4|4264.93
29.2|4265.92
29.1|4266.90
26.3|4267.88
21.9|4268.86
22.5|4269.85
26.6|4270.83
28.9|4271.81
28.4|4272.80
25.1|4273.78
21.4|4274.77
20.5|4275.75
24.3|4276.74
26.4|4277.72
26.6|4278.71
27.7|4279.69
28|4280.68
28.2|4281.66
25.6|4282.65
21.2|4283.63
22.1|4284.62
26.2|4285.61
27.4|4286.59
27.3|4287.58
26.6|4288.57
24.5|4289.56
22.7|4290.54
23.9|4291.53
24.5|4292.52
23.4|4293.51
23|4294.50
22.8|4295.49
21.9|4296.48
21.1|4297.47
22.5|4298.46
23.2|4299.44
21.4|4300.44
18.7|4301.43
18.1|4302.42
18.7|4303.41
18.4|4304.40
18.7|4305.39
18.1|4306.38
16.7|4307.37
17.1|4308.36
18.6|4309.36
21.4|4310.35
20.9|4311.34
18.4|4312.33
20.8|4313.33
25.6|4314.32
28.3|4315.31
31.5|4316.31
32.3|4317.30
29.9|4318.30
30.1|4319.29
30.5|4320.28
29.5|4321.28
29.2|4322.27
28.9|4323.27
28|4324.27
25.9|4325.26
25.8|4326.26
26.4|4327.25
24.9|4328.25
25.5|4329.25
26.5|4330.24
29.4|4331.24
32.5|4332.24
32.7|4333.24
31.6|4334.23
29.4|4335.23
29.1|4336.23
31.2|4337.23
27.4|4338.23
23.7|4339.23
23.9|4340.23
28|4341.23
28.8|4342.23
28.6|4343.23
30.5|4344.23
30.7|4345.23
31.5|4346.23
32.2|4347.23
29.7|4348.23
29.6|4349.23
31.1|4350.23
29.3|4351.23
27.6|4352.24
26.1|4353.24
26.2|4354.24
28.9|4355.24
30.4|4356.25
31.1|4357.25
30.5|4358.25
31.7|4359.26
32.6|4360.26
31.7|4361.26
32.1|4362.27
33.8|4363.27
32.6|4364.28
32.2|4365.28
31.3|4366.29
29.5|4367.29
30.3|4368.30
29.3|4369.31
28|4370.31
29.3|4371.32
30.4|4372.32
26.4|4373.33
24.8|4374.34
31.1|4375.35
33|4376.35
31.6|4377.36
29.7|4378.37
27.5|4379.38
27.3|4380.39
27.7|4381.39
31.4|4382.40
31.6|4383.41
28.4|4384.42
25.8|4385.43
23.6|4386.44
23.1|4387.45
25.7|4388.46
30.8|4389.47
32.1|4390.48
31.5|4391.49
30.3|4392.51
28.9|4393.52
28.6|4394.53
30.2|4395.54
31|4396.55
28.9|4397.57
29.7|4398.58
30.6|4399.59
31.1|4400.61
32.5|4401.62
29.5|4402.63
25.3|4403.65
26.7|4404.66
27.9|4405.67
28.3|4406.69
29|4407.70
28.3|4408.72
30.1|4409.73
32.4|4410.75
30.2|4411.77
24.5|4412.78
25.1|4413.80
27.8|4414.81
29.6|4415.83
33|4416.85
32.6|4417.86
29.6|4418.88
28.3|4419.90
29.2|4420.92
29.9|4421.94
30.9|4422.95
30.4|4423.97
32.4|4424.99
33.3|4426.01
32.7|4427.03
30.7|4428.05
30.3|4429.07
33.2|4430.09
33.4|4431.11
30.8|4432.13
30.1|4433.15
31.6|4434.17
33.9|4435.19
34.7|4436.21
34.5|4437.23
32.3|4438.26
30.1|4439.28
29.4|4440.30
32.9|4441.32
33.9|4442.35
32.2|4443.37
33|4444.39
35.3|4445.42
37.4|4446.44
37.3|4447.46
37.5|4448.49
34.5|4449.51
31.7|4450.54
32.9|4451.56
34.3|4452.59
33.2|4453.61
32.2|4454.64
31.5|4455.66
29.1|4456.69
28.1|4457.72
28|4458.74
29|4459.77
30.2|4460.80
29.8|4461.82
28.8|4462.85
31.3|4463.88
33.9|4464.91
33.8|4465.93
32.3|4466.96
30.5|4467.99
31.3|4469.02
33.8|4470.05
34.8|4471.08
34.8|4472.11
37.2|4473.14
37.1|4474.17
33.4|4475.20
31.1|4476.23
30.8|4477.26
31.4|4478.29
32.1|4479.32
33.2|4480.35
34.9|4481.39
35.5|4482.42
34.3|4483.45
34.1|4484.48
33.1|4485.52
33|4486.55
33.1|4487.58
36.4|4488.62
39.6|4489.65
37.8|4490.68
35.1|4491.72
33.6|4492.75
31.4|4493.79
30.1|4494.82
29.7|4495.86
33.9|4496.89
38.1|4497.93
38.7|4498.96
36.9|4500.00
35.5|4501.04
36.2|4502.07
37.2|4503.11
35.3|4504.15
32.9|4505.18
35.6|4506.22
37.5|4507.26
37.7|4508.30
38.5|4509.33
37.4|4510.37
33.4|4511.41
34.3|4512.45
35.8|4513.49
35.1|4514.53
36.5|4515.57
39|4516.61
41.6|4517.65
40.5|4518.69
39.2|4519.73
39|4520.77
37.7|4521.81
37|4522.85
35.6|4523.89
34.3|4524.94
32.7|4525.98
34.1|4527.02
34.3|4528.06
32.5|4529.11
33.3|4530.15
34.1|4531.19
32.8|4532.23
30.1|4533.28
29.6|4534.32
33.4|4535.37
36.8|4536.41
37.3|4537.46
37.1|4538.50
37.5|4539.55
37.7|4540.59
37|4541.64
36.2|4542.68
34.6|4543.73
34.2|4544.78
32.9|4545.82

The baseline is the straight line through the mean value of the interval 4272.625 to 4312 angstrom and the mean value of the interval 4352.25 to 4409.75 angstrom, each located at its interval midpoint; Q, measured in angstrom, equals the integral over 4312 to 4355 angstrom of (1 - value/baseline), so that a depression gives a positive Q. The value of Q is -4.2 angstrom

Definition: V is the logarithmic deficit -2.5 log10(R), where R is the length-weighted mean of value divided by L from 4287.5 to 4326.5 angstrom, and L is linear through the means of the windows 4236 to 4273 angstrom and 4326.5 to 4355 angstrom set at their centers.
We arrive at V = 0.19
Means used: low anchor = 27.2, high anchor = 28.7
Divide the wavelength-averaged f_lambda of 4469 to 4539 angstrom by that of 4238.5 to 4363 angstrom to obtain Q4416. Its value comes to 1.32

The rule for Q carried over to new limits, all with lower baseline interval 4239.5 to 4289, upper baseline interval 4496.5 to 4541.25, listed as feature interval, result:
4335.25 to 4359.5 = 0.47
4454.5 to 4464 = 1.15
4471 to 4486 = 0.26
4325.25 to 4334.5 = 0.27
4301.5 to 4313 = 3.87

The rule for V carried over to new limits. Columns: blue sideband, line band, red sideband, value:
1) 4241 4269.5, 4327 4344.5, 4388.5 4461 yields 0.02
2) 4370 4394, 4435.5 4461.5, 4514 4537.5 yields -0.03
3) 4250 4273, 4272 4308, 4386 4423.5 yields 0.17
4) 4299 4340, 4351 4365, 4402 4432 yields -0.13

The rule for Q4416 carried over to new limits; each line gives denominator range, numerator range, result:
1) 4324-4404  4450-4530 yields 1.17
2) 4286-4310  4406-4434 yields 1.40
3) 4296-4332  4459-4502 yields 1.40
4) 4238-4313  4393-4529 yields 1.33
